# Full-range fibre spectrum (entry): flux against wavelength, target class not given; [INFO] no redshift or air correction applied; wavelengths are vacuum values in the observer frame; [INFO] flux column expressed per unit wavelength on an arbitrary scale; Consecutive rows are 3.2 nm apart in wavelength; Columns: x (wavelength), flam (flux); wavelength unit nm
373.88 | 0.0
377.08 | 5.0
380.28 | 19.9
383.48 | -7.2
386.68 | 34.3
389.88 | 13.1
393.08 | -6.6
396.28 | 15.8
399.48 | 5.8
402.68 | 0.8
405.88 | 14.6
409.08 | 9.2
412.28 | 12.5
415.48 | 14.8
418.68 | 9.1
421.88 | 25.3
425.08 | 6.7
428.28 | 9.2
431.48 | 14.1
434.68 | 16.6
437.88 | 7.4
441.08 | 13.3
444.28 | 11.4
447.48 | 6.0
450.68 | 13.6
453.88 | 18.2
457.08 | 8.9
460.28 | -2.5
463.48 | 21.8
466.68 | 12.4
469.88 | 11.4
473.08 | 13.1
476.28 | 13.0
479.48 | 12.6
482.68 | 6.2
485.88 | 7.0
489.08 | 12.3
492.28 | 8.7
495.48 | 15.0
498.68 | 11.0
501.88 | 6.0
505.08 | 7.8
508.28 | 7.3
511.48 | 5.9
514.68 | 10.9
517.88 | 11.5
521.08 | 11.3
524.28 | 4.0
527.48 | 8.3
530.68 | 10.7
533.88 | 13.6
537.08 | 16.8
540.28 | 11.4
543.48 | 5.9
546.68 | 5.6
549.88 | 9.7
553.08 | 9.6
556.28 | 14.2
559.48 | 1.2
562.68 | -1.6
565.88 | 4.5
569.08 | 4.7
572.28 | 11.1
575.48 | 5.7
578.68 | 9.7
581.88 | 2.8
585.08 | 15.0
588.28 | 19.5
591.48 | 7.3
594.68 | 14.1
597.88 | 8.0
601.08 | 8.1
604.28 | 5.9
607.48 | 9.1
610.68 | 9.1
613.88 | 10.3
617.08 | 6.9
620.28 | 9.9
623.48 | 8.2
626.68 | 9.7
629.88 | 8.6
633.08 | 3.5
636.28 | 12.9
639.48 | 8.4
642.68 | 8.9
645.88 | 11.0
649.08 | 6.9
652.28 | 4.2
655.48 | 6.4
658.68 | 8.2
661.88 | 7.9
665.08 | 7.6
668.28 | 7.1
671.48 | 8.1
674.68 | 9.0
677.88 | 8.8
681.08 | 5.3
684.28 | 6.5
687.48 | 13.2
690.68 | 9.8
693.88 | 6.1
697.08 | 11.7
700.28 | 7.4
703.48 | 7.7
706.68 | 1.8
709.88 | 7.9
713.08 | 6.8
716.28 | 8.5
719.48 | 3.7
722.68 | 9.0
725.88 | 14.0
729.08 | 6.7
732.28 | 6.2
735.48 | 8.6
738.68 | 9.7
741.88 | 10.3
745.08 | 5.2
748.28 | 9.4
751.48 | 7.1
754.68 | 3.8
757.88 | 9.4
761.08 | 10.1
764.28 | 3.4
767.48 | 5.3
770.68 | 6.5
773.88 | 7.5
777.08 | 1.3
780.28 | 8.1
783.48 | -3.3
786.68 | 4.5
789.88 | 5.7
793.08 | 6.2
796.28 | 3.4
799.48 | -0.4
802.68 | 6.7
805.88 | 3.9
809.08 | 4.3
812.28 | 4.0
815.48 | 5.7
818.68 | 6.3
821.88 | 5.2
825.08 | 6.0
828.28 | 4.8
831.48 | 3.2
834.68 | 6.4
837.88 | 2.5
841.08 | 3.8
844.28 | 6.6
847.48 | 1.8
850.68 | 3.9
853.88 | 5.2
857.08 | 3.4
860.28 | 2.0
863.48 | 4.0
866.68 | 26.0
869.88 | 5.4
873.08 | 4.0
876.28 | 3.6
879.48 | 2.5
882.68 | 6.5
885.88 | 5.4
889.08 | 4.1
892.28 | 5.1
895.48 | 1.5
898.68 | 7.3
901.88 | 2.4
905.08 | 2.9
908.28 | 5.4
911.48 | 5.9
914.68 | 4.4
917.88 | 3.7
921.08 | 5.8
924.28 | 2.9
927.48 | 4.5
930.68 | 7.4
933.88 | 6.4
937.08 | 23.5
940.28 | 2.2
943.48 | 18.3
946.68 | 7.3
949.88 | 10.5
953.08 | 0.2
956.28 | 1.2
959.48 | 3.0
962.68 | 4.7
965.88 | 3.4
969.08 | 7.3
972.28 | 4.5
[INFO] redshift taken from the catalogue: 1.323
